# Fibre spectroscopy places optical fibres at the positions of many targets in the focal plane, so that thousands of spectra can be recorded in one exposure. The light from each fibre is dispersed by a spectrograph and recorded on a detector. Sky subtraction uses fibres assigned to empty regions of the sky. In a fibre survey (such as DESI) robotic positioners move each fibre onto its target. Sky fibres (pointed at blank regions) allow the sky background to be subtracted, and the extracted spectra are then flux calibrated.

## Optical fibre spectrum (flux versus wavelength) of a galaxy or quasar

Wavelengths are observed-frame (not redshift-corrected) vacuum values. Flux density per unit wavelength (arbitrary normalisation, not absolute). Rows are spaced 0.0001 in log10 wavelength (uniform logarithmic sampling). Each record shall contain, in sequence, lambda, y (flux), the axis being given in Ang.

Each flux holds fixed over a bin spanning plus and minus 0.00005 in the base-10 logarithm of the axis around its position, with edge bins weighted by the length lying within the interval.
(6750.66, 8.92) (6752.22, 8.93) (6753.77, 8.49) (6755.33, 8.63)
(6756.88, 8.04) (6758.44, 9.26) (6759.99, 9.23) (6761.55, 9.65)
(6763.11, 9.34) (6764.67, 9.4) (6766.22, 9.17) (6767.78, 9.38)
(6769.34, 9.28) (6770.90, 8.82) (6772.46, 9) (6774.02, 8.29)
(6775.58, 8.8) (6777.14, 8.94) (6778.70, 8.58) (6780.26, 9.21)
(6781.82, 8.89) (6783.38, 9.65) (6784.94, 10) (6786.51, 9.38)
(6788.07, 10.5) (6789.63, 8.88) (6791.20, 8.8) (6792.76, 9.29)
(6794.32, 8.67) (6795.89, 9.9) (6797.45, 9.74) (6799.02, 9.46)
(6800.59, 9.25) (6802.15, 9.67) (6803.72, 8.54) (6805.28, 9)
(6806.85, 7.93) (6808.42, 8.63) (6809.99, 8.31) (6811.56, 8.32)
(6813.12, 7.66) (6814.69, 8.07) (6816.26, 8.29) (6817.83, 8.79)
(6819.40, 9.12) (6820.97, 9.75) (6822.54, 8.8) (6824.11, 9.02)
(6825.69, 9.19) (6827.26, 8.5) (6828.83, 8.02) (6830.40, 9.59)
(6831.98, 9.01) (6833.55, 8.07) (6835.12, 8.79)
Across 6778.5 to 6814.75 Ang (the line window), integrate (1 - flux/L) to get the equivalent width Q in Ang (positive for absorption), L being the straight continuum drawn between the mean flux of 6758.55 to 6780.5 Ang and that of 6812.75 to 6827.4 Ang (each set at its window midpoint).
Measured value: -0.5 Ang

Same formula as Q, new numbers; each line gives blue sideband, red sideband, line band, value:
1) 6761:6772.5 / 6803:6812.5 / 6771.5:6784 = 0.2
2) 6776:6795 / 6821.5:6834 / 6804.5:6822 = 0.8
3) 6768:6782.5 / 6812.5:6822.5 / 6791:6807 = -0.8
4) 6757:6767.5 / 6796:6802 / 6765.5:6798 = 0.8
